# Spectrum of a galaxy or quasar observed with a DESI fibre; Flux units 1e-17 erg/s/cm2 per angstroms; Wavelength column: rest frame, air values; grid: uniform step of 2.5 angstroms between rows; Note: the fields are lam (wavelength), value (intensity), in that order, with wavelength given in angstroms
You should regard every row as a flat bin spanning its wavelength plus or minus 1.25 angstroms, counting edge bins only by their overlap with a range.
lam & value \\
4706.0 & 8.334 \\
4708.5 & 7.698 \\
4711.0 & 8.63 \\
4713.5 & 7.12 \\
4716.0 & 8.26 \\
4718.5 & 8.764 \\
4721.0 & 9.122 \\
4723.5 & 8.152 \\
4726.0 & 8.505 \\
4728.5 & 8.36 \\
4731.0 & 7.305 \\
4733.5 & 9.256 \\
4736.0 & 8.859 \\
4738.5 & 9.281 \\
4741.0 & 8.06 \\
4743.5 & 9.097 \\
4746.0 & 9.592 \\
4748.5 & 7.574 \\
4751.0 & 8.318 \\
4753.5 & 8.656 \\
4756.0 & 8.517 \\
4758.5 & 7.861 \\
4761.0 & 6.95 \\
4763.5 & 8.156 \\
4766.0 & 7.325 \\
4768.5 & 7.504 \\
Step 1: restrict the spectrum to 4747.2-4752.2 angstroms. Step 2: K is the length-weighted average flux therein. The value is 7.96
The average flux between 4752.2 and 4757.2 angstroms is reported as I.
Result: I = 8.58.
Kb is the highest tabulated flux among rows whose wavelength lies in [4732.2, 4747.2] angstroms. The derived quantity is 9.592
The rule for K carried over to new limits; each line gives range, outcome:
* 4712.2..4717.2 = 7.69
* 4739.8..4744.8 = 8.59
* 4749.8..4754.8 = 8.49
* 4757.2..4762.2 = 7.42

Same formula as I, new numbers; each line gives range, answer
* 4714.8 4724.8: 8.58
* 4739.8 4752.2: 8.53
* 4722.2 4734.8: 8.32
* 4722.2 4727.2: 8.33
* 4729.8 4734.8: 8.3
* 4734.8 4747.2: 8.98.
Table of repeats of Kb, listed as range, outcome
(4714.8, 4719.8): 8.764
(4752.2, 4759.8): 8.656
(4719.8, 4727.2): 9.122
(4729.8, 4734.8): 9.256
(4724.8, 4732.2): 8.505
